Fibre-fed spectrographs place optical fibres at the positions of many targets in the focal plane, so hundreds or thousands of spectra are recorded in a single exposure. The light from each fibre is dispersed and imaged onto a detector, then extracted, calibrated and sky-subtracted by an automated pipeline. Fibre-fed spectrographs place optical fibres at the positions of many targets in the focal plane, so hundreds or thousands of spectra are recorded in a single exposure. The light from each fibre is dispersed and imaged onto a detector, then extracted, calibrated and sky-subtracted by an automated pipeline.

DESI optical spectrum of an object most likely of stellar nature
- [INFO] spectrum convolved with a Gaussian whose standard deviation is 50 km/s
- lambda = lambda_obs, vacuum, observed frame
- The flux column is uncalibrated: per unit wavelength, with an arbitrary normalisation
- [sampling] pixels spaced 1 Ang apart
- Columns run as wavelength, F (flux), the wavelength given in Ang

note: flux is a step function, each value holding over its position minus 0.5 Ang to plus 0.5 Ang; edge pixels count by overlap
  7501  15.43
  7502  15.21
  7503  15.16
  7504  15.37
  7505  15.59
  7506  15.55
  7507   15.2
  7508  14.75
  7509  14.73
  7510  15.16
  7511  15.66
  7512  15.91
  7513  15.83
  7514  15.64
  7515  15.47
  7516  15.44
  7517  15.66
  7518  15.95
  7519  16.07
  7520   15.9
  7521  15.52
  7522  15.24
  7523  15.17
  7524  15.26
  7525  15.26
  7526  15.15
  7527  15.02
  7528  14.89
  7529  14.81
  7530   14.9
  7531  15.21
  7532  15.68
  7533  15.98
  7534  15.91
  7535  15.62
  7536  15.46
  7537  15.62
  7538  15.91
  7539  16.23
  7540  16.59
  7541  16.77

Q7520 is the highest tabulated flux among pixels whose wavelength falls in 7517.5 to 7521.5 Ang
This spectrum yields 16.07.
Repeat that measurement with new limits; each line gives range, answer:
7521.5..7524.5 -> 15.26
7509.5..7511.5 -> 15.66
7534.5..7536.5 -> 15.62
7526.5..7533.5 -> 15.98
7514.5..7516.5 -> 15.47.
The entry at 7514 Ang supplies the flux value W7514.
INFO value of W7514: 15.64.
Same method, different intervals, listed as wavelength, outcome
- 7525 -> 15.26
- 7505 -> 15.59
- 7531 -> 15.21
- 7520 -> 15.9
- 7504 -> 15.37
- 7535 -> 15.62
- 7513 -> 15.83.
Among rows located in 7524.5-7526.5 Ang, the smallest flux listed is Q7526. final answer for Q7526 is 15.15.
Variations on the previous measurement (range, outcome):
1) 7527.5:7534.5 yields 14.81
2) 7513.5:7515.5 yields 15.47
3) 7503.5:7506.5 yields 15.37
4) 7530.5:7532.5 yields 15.21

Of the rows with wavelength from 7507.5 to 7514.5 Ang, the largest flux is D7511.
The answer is 15.91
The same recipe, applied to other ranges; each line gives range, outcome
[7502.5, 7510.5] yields 15.59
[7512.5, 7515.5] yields 15.83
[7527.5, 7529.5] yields 14.89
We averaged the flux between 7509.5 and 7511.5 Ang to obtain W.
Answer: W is 15.4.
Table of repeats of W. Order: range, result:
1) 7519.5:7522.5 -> 15.6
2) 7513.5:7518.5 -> 15.6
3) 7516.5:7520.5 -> 15.9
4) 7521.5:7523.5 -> 15.2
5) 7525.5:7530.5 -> 15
